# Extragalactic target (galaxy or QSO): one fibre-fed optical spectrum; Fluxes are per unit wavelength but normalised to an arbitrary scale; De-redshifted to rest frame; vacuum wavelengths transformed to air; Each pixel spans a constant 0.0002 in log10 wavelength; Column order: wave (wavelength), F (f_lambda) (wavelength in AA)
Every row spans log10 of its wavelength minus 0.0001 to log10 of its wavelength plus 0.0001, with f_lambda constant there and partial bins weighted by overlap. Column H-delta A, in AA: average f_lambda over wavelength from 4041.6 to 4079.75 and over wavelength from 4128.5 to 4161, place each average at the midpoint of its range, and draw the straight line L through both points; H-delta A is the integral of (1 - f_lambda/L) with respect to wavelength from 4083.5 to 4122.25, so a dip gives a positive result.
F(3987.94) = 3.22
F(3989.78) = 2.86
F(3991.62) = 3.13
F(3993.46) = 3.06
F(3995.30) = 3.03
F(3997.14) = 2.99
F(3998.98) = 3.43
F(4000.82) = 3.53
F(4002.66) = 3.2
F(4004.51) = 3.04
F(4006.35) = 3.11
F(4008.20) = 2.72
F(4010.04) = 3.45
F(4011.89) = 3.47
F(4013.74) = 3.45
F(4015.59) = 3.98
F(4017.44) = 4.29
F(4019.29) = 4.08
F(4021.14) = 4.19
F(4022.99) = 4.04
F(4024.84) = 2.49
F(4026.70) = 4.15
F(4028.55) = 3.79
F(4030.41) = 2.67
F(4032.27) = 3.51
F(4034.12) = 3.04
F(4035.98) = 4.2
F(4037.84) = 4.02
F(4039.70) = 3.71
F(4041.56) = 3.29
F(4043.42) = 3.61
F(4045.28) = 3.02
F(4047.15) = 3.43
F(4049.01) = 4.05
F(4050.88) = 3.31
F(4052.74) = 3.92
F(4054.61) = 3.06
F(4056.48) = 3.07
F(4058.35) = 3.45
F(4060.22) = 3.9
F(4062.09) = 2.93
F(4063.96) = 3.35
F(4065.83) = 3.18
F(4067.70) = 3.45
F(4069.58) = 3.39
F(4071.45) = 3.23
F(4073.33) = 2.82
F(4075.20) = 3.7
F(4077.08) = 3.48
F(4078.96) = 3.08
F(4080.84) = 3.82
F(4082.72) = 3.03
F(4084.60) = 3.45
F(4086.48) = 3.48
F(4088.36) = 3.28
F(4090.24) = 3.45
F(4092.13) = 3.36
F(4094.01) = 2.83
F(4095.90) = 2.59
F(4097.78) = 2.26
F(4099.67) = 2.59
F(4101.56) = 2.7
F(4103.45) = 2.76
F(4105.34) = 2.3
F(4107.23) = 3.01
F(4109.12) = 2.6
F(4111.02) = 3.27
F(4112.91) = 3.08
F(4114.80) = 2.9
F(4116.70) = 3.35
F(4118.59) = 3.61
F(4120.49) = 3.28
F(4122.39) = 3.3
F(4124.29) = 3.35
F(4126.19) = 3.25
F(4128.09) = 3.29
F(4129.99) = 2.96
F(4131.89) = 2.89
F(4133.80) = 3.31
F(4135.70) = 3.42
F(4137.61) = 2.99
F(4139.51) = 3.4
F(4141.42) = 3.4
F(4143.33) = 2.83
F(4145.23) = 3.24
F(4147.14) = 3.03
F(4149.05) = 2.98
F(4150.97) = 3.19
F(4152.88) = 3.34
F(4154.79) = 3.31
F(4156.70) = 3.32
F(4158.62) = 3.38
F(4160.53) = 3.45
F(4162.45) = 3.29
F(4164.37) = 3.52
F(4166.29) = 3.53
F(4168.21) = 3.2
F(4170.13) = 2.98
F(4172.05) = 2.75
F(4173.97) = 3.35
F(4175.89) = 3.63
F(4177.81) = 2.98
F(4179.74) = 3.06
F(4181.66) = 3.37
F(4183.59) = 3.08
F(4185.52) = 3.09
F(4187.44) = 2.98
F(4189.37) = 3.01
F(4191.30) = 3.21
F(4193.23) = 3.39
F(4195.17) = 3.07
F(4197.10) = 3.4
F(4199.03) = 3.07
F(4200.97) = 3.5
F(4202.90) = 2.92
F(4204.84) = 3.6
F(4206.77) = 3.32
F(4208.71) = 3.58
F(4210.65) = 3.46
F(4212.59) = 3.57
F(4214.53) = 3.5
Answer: 3.2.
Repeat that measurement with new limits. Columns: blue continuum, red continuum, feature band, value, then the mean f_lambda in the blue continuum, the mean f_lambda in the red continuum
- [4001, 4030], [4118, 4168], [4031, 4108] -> 3.62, 3.55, 3.26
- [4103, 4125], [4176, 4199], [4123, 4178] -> -1.99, 3.07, 3.16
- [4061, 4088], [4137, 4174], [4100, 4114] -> 2.01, 3.32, 3.22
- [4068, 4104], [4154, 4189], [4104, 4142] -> 0.40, 3.13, 3.23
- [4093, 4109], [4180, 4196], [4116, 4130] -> -2.83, 2.63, 3.15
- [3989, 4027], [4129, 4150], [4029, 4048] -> -0.67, 3.4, 3.13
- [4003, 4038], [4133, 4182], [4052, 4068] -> 0.46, 3.55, 3.24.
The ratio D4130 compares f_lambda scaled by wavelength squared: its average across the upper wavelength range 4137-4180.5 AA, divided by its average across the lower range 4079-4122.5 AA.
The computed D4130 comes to 1.1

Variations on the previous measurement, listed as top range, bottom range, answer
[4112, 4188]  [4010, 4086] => 0.97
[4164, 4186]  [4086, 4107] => 1.16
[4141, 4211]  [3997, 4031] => 1.00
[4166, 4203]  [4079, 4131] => 1.07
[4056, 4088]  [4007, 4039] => 0.95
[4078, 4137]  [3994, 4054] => 0.92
